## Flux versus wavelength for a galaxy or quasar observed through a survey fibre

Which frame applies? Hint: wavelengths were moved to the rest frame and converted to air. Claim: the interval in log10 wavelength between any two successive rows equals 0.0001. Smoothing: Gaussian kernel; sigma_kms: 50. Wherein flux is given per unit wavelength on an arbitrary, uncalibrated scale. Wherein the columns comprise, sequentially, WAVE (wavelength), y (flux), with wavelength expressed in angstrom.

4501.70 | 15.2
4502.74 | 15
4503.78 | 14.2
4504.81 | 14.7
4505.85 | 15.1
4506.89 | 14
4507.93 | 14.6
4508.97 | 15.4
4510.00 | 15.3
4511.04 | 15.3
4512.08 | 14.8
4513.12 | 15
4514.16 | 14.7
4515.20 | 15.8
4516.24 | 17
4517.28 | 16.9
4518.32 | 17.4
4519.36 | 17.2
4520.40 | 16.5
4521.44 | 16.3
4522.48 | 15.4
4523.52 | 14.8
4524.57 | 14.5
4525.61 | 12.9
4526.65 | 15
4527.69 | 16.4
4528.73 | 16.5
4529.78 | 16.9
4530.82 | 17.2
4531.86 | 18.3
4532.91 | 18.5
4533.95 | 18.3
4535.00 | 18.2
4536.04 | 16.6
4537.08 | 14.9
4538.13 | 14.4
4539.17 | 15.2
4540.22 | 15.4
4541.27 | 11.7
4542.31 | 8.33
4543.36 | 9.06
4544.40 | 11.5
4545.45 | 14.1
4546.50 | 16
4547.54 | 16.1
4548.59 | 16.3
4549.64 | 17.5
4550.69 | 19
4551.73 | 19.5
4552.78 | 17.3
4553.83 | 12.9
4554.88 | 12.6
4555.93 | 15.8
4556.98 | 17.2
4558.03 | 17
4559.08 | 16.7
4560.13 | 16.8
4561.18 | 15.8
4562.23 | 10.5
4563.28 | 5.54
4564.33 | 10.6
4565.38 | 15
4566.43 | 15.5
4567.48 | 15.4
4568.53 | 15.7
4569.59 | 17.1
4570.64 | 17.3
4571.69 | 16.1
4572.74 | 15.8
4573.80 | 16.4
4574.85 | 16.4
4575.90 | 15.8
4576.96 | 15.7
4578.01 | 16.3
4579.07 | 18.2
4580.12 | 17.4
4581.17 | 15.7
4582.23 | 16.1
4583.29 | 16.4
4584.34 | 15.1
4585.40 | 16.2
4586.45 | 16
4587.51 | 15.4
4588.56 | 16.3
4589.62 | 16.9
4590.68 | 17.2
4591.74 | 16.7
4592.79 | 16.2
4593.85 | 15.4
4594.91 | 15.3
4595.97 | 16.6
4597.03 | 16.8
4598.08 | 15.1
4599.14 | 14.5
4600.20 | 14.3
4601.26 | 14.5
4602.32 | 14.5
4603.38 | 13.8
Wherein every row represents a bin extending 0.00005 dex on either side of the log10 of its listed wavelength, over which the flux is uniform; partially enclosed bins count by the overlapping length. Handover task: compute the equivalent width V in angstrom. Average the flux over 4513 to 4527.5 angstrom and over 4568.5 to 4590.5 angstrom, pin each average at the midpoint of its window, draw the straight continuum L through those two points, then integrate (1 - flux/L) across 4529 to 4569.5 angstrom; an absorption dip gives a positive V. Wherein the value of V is 2.2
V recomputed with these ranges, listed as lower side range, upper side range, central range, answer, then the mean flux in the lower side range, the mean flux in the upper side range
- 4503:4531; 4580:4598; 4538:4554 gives 1.1 angstrom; 15.5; 16.2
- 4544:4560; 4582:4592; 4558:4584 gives 1.2 angstrom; 16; 16.2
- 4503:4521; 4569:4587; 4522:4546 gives 1.3 angstrom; 15.5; 16.3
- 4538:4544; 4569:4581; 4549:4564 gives -1.2 angstrom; 12.2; 16.6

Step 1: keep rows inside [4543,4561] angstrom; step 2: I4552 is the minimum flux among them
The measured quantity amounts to 9.06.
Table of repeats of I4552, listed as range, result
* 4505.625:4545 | 8.33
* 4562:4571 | 5.54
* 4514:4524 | 14.7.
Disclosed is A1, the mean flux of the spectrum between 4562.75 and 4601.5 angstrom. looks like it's 15.6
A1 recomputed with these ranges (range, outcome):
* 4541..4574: 14.8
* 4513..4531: 15.9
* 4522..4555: 15.4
